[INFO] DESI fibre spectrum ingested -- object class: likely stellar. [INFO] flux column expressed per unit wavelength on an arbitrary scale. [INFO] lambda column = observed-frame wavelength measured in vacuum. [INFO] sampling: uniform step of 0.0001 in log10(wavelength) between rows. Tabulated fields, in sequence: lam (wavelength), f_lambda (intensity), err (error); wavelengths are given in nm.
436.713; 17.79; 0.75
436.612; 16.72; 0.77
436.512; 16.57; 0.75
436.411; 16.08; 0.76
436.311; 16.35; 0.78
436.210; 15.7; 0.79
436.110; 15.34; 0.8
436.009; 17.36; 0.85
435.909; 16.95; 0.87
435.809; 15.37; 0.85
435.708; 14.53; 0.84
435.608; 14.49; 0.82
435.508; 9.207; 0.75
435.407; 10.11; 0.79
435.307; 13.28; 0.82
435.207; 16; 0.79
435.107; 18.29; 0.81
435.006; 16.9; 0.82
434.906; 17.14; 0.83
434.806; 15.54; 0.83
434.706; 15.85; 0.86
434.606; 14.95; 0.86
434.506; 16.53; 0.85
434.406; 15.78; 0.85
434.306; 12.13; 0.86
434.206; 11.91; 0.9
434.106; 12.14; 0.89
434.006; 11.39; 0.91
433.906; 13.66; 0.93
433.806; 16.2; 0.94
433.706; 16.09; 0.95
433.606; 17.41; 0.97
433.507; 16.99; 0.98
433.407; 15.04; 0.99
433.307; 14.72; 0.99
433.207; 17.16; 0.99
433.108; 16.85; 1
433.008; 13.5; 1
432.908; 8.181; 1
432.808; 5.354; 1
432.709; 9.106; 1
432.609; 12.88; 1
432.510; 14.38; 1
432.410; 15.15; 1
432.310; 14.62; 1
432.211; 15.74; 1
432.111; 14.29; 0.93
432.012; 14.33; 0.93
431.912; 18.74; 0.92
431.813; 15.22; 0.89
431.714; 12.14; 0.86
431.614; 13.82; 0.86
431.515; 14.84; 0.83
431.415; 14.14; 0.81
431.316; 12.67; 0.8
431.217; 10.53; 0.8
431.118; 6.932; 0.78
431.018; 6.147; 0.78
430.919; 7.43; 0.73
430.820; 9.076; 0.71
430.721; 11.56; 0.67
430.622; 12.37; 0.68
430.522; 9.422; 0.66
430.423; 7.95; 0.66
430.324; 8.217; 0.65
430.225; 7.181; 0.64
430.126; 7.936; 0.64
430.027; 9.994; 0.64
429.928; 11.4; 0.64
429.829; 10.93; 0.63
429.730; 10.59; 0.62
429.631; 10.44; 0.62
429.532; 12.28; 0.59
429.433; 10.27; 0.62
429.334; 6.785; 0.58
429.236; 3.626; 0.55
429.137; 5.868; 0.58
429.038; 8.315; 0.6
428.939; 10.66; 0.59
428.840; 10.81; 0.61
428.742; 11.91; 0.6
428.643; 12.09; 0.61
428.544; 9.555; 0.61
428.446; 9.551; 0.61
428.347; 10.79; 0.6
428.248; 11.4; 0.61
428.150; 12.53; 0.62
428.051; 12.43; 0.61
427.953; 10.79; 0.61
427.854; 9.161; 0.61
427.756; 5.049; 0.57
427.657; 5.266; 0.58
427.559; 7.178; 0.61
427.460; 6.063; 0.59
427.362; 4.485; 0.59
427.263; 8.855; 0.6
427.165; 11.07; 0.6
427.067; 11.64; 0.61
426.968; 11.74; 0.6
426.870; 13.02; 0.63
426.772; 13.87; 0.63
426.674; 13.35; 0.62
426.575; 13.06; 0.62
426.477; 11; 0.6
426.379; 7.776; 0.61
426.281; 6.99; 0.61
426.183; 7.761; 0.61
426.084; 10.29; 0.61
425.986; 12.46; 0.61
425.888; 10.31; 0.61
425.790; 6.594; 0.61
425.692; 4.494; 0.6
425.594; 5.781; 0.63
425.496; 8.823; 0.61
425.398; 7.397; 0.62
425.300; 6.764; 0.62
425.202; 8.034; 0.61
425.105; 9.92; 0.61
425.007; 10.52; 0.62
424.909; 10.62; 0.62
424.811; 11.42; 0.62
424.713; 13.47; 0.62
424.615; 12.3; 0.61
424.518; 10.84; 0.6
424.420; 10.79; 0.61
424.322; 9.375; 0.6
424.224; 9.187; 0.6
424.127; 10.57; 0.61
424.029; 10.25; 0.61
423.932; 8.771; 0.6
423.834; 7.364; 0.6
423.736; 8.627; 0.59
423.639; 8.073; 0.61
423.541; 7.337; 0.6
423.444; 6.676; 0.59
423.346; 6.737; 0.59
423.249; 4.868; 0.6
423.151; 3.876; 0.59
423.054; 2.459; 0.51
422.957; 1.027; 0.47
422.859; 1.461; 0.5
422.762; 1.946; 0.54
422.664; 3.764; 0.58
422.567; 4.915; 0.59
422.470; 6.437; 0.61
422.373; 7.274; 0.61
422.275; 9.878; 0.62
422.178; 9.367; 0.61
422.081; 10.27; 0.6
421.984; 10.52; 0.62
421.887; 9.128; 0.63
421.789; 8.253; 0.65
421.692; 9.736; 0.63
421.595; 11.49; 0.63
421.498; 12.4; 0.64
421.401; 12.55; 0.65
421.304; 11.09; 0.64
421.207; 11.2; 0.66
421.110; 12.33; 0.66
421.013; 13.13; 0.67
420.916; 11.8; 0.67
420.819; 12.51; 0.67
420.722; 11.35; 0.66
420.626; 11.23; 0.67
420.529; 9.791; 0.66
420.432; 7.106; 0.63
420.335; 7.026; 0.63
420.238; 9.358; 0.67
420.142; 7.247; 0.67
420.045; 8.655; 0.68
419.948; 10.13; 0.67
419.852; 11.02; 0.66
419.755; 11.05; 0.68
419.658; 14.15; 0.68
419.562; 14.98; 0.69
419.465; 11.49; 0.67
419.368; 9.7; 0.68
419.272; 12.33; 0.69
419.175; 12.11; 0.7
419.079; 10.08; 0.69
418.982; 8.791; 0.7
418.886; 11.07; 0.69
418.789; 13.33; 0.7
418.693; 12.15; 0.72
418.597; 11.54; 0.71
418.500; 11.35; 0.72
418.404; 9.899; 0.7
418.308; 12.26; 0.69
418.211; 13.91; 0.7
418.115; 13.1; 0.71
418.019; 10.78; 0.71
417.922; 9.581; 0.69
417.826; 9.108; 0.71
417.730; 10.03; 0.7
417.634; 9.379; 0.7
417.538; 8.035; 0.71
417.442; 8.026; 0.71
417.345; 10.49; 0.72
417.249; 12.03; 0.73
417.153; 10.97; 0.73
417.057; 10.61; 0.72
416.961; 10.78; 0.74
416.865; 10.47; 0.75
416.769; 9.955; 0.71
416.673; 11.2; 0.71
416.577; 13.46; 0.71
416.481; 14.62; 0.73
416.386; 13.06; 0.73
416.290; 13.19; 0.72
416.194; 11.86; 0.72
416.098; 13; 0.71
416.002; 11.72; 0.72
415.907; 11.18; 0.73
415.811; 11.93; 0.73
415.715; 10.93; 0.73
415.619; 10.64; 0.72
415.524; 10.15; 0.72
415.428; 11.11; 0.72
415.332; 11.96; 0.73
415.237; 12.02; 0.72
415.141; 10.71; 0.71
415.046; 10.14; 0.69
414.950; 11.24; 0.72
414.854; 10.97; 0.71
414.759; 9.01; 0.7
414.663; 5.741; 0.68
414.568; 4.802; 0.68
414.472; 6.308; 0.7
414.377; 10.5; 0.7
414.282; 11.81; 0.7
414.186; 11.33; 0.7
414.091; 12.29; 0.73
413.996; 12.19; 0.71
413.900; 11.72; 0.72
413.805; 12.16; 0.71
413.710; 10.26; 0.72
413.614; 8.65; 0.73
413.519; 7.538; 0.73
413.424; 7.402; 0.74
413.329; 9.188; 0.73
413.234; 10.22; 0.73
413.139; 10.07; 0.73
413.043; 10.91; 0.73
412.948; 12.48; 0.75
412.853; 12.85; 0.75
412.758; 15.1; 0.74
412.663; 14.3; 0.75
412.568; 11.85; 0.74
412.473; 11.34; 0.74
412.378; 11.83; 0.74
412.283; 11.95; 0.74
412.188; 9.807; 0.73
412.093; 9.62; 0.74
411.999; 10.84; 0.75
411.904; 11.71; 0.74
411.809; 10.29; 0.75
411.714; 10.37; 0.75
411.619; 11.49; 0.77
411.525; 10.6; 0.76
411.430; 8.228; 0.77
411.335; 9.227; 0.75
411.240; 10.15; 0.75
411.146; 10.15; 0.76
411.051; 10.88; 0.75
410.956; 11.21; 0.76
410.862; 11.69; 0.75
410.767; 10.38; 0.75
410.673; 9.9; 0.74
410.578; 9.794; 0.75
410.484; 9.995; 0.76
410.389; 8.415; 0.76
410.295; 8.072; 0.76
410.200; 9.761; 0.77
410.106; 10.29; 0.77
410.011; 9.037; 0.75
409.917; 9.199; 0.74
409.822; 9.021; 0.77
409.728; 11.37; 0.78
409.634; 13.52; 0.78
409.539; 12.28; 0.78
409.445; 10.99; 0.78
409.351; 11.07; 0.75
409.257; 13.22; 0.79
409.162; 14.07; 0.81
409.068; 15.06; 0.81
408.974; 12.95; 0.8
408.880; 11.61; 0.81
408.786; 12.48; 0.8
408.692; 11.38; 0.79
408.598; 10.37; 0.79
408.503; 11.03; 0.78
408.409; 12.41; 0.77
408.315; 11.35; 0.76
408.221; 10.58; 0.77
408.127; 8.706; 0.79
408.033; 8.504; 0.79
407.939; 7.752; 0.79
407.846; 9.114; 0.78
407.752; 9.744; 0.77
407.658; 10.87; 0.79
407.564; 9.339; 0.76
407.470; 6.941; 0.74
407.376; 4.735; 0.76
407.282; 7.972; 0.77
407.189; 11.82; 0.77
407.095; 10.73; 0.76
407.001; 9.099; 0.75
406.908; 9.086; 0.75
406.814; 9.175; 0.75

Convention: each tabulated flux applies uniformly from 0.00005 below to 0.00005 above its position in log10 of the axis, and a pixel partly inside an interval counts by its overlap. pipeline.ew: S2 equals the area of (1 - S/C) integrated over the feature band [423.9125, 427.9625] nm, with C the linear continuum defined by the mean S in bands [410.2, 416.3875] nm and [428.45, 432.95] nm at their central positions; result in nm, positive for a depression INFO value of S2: 0.49 nm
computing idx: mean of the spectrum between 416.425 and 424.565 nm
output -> 9.69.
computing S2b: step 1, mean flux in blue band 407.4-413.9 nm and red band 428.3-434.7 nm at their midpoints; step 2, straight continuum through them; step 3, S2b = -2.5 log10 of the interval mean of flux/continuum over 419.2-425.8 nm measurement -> 0.25 mag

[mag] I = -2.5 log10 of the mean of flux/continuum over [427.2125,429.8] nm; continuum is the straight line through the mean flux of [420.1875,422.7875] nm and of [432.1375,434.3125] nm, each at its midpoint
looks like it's 0.301 mag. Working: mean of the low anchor 9.54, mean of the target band 9.12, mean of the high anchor 13.7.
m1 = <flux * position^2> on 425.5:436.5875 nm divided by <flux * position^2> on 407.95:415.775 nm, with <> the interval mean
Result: 1.22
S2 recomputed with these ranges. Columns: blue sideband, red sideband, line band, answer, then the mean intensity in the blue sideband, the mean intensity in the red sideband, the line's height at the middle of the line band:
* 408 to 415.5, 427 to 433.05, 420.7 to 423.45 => 0.61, 10.7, 10.4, 10.5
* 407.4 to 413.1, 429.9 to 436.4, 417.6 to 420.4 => 0.21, 10.8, 13.3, 11.8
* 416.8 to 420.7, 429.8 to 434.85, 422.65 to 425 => 0.77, 10.6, 12.7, 11.4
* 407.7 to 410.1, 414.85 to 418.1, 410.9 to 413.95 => 0.08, 11.1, 11.1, 11.1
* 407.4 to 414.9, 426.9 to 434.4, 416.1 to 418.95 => -0.14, 10.5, 11.2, 10.7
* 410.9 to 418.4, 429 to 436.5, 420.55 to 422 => 0.04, 10.8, 12.8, 11.5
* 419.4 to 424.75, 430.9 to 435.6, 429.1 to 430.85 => 0.44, 9.05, 13.7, 12.3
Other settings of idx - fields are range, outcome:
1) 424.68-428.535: 9.52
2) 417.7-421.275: 11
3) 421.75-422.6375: 8.33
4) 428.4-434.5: 11.8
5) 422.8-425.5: 8.1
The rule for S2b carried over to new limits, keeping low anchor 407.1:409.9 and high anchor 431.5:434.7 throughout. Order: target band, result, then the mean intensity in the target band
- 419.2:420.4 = 0.16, 10.6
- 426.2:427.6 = 0.31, 9.97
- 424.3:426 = 0.35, 9.38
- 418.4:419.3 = 0.08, 11.3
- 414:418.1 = 0.10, 10.7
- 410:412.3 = 0.09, 10.1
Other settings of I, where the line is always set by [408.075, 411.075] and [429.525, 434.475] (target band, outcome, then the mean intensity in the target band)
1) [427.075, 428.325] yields 0.342 mag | 8.84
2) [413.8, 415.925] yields 0.089 mag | 10.4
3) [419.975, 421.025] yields 0.187 mag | 9.82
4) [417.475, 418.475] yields 0.090 mag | 10.6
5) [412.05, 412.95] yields -0.087 mag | 12.1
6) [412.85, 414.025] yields 0.093 mag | 10.3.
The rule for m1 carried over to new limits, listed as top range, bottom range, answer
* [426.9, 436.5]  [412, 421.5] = 1.19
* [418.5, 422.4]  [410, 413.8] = 1.07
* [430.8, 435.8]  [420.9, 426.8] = 1.62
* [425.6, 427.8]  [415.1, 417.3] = 0.83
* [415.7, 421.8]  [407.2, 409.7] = 1.09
